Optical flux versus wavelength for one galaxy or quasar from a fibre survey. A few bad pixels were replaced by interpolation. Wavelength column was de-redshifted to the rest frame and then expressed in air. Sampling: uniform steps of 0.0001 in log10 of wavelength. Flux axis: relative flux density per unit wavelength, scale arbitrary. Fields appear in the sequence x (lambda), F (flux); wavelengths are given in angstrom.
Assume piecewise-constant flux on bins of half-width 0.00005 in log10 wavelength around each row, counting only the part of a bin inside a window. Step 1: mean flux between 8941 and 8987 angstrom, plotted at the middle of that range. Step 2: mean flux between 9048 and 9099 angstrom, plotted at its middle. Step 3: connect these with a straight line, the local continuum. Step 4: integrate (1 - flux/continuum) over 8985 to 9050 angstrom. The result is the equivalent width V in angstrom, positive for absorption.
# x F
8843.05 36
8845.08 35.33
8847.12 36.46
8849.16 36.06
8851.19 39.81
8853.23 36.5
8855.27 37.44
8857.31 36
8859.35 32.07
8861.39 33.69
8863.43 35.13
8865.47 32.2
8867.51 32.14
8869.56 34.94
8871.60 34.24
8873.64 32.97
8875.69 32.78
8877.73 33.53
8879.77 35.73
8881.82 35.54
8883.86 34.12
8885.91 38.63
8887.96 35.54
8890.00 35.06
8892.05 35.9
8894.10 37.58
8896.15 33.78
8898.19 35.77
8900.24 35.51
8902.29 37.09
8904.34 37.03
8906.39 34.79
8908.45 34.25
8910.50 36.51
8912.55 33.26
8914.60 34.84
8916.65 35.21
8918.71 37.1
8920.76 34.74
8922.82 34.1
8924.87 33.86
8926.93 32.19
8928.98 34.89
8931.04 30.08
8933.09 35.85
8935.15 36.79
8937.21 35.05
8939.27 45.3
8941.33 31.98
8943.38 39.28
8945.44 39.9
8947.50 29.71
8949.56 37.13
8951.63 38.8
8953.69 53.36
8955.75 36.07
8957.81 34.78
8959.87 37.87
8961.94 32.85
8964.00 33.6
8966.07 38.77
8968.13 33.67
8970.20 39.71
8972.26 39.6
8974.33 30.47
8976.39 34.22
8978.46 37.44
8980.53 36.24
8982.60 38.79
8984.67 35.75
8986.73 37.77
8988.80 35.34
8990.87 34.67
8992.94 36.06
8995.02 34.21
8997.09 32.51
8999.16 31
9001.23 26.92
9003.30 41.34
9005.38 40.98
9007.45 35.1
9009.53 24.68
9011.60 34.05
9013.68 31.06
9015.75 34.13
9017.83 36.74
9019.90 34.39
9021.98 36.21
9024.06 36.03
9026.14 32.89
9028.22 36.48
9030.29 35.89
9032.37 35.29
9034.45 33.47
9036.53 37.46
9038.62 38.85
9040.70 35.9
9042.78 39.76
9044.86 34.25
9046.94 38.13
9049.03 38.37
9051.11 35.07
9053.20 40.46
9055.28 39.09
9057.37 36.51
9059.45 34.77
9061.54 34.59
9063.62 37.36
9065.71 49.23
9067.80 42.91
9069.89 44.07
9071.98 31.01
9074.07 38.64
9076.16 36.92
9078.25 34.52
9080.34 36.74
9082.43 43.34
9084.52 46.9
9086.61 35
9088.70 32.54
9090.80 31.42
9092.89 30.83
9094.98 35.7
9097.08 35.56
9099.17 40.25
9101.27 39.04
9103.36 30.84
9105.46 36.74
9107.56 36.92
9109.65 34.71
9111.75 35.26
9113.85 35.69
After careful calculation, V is 3.7 angstrom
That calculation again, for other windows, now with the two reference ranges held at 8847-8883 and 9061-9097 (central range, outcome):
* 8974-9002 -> 1.48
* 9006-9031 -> 1.93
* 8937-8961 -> -1.61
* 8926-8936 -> 0.50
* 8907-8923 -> 0.20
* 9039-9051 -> 0.02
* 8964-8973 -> -0.29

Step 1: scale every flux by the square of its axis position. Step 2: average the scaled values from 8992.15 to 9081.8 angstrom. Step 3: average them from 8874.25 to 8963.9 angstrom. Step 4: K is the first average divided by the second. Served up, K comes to 1.04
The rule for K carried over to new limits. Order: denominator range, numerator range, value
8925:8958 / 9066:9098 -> 1.04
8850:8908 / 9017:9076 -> 1.10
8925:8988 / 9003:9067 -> 1.01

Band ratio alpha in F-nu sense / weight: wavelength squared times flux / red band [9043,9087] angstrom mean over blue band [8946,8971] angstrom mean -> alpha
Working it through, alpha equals 1.1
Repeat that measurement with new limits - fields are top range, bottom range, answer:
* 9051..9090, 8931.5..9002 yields 1.09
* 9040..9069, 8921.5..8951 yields 1.11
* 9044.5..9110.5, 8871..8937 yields 1.11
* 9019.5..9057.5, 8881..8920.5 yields 1.06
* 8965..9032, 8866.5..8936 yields 1.03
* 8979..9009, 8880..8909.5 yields 1.01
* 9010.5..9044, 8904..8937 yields 1.05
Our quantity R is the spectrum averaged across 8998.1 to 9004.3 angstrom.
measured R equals 33.1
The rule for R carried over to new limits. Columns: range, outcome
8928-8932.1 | 32.5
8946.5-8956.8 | 39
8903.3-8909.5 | 35.3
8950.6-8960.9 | 40.2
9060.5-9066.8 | 40.4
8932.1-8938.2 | 35.9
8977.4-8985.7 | 37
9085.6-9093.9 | 32.4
